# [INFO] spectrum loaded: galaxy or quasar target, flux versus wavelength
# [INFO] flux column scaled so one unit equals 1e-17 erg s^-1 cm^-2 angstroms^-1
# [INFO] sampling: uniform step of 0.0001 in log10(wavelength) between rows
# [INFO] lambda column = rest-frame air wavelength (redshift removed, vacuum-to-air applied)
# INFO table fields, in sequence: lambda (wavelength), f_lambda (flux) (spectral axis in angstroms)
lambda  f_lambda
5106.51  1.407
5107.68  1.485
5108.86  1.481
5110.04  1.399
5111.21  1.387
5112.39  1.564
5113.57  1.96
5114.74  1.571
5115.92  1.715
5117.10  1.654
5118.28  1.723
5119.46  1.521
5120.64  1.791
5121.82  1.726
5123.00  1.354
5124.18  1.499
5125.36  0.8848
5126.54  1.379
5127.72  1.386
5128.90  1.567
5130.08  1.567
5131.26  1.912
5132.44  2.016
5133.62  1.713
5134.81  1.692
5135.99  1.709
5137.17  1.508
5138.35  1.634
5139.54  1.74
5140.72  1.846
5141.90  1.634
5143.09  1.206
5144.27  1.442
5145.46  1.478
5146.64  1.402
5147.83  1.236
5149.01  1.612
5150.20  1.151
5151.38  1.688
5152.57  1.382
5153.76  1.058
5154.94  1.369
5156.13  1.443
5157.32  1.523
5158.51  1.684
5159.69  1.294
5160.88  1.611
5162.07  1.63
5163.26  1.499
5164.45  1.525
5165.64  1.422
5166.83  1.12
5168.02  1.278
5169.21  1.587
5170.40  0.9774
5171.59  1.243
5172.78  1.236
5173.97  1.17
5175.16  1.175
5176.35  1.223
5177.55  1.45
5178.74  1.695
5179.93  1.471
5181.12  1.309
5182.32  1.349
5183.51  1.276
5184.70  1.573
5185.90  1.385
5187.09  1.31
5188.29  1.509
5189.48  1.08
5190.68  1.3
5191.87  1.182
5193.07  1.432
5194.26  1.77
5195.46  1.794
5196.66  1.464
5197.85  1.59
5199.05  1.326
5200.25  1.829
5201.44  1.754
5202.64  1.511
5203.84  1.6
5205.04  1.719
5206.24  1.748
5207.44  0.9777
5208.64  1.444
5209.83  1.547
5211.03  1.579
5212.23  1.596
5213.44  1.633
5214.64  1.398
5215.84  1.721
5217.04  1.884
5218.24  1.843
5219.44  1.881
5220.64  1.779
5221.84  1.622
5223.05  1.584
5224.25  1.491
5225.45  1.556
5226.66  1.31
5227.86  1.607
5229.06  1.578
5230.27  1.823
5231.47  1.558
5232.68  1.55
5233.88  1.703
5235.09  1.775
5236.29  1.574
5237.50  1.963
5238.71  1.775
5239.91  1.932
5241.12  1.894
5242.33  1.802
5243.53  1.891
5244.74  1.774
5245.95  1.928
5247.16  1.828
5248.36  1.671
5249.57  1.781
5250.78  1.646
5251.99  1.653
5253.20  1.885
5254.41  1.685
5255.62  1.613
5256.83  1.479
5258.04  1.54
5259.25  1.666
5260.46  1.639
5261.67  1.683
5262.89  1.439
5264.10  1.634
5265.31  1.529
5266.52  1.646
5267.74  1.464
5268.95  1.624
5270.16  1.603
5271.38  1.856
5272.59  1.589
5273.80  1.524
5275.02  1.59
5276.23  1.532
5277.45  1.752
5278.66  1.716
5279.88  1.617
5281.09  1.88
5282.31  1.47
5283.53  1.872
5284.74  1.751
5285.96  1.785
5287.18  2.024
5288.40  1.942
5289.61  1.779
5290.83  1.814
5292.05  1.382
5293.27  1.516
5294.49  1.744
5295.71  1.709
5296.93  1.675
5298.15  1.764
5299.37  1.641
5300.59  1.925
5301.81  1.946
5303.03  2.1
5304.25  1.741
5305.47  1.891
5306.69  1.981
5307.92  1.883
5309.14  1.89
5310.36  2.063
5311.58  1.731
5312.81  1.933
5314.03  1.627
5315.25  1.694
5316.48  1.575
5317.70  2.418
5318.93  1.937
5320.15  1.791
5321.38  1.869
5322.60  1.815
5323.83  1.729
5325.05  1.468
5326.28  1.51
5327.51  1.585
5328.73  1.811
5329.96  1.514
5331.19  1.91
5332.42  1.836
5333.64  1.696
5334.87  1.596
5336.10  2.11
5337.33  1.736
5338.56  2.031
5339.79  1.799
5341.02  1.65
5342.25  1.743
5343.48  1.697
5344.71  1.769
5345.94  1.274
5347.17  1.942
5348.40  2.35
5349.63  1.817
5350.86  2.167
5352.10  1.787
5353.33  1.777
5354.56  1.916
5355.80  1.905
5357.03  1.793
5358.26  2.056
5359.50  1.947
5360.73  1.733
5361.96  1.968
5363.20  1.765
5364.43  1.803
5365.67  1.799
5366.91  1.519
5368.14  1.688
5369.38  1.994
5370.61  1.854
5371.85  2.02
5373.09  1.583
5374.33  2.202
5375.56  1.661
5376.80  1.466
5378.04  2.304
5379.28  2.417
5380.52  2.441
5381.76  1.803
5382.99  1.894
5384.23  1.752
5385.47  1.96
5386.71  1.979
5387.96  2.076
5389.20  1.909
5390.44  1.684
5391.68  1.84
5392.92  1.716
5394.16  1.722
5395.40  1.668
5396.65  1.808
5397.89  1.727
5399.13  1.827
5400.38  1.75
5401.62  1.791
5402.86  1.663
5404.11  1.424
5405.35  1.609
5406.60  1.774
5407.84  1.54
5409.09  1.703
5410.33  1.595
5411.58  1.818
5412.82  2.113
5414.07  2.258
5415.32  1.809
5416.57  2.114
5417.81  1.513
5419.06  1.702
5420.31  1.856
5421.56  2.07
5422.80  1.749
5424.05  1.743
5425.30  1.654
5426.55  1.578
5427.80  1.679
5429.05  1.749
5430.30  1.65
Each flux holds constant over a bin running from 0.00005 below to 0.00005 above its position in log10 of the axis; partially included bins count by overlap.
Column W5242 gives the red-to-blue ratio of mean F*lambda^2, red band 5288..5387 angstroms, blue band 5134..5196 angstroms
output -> 1.37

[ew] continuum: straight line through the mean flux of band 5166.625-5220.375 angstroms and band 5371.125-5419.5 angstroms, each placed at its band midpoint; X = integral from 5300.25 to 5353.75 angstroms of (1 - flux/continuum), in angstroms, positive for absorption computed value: -3.4 angstroms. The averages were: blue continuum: 1.47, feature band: 1.82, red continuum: 1.84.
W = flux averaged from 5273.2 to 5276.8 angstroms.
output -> 1.55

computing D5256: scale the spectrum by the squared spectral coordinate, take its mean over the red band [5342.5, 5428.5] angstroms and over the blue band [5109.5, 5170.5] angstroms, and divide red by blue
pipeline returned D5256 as 1.3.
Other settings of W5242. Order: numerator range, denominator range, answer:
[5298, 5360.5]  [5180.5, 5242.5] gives 1.21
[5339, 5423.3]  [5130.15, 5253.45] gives 1.27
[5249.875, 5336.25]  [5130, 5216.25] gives 1.23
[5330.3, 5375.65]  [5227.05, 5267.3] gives 1.12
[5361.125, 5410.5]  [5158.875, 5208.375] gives 1.38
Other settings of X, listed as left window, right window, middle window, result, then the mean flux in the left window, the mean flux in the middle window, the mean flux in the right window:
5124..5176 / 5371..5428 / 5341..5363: -1.2 angstroms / 1.46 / 1.85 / 1.83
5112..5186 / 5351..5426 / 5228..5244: -1.4 angstroms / 1.48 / 1.75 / 1.84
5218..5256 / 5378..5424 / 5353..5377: -0.2 angstroms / 1.72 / 1.83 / 1.84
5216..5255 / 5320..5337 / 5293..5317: -1.1 angstroms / 1.73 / 1.81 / 1.73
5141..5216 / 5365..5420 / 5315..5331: -0.5 angstroms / 1.44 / 1.75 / 1.83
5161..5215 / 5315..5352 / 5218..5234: -1.0 angstroms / 1.44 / 1.63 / 1.8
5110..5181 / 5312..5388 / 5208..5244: -1.0 angstroms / 1.49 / 1.68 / 1.84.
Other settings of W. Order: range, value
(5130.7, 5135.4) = 1.83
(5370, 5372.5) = 1.93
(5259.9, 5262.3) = 1.66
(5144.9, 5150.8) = 1.38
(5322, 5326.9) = 1.63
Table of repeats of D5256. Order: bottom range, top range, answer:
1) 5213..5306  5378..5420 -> 1.14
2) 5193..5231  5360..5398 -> 1.24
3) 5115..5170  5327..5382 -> 1.32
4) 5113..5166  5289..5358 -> 1.25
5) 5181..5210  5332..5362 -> 1.32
